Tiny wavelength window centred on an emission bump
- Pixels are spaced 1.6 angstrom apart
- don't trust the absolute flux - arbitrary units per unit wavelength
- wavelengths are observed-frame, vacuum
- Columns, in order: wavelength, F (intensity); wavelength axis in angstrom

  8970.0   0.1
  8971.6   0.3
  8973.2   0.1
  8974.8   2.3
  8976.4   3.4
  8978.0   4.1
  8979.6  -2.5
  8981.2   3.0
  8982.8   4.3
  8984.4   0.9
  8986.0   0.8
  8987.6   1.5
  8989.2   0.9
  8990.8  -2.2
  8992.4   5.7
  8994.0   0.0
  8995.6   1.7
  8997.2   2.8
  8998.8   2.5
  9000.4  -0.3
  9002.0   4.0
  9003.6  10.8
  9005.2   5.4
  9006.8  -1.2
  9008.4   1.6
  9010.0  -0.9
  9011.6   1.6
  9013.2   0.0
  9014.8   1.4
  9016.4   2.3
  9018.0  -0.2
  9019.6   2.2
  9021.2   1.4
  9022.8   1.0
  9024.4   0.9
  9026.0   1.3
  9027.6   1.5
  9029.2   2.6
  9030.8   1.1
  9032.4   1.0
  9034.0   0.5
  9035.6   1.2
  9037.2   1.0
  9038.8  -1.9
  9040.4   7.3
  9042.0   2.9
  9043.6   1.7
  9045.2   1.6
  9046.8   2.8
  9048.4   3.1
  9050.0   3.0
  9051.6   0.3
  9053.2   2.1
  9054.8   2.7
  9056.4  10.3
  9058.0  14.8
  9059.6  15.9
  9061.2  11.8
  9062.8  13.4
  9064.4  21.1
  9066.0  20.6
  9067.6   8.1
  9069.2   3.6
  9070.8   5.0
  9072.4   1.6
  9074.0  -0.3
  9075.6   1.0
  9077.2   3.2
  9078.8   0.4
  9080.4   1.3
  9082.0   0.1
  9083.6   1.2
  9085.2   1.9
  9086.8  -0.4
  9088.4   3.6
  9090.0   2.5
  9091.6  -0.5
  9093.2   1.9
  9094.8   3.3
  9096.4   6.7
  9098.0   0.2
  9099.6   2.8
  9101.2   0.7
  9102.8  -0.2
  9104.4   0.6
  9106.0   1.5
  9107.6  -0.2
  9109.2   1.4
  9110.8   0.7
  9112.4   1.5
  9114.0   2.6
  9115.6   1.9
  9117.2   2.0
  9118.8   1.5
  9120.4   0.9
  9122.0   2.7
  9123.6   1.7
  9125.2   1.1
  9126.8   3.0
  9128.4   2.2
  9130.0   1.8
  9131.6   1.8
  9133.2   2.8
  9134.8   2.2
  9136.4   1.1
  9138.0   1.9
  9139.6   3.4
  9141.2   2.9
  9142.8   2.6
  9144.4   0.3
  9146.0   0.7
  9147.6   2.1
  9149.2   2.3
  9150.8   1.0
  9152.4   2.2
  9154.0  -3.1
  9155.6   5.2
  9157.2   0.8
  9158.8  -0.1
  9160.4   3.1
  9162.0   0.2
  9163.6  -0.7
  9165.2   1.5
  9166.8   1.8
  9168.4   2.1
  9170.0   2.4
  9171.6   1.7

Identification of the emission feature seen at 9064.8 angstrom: [O II] 3727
